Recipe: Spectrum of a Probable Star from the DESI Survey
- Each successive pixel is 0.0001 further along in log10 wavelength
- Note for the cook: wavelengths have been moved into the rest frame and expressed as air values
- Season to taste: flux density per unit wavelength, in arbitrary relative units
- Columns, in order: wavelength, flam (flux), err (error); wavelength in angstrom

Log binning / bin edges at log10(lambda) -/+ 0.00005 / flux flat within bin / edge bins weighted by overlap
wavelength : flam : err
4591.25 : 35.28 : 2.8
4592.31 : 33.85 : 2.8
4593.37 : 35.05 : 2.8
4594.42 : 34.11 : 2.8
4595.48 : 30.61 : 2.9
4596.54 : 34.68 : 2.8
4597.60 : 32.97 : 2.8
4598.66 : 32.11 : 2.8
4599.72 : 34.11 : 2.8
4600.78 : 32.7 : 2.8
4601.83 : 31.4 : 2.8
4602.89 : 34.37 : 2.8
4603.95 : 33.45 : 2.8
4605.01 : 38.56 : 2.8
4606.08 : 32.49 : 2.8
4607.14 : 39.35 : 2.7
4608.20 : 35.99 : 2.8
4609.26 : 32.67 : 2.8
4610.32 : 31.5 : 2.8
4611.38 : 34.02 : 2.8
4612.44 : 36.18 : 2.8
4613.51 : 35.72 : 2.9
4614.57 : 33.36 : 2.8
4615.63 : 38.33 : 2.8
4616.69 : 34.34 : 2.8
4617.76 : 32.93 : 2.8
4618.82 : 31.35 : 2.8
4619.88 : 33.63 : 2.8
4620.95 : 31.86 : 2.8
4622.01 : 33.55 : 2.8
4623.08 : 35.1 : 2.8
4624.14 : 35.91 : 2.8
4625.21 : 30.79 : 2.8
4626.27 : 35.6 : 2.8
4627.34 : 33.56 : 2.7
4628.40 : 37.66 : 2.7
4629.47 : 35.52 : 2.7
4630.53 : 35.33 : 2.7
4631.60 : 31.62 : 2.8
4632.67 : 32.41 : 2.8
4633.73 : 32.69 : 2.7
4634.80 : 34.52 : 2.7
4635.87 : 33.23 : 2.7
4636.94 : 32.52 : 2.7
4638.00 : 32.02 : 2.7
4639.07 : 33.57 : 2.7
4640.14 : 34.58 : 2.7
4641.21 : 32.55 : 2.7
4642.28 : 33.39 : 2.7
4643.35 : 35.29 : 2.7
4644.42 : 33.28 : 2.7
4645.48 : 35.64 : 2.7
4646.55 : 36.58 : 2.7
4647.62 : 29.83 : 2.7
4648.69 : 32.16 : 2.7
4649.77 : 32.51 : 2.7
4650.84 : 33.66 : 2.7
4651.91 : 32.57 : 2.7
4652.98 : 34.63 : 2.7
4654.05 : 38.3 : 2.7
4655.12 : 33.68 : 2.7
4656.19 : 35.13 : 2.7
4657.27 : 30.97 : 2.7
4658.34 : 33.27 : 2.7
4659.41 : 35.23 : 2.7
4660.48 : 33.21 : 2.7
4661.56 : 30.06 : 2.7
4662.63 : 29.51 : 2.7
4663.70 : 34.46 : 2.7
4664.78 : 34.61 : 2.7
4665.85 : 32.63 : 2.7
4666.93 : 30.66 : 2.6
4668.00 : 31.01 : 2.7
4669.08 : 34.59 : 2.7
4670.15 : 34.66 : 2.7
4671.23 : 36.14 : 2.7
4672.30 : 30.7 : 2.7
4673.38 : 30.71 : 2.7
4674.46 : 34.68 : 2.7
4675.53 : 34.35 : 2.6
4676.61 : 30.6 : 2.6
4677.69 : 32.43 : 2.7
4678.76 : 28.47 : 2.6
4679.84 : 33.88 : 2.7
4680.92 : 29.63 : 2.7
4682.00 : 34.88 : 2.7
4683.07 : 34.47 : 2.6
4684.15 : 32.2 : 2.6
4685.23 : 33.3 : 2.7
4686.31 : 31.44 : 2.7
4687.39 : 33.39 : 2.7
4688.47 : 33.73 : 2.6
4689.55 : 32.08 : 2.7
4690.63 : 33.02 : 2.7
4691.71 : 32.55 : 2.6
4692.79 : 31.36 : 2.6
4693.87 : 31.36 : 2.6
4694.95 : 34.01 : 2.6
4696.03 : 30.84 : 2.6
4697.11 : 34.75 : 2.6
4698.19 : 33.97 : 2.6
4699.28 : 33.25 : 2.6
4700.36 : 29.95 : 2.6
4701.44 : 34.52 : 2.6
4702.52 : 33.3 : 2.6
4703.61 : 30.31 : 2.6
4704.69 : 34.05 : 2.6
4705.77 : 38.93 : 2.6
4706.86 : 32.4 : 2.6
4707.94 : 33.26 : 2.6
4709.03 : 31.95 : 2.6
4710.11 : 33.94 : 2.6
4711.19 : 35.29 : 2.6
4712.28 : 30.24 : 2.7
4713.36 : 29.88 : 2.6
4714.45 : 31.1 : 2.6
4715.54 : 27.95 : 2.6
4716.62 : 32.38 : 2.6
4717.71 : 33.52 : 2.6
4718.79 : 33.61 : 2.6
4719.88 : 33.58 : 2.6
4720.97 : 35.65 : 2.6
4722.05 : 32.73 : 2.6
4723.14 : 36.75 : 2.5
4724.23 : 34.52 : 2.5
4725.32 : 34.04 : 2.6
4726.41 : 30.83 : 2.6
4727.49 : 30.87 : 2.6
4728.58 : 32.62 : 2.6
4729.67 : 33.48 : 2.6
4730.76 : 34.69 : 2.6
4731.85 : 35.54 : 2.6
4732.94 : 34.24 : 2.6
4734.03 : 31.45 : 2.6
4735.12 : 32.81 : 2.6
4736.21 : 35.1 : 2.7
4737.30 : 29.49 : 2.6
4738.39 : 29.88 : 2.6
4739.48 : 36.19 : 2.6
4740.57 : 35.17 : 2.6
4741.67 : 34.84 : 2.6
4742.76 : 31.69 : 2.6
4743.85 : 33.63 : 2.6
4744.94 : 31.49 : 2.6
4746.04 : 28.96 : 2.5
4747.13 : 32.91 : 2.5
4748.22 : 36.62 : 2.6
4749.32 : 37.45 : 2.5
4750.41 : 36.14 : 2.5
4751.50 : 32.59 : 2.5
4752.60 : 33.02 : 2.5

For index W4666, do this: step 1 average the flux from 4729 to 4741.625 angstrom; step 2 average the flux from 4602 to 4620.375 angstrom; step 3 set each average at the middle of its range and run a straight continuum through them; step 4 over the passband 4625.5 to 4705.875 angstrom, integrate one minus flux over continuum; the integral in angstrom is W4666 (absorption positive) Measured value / 2.1 angstrom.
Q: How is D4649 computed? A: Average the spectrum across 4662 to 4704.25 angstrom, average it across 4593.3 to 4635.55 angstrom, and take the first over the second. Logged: 0.96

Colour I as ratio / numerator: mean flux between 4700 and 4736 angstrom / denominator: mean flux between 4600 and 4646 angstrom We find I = 1.0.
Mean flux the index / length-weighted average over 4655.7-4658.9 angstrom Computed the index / 33.1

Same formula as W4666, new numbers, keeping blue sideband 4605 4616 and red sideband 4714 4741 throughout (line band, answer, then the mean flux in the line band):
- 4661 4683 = 1.0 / 32.5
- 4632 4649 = 0.6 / 33.4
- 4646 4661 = 0.3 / 33.7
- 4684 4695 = 0.4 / 32.5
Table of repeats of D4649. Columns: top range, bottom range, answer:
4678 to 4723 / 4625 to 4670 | 0.98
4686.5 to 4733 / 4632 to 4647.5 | 0.98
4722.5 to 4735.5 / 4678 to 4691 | 1.03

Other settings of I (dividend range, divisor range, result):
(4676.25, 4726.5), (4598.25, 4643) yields 0.97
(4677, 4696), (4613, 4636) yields 0.95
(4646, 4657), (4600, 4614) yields 0.98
